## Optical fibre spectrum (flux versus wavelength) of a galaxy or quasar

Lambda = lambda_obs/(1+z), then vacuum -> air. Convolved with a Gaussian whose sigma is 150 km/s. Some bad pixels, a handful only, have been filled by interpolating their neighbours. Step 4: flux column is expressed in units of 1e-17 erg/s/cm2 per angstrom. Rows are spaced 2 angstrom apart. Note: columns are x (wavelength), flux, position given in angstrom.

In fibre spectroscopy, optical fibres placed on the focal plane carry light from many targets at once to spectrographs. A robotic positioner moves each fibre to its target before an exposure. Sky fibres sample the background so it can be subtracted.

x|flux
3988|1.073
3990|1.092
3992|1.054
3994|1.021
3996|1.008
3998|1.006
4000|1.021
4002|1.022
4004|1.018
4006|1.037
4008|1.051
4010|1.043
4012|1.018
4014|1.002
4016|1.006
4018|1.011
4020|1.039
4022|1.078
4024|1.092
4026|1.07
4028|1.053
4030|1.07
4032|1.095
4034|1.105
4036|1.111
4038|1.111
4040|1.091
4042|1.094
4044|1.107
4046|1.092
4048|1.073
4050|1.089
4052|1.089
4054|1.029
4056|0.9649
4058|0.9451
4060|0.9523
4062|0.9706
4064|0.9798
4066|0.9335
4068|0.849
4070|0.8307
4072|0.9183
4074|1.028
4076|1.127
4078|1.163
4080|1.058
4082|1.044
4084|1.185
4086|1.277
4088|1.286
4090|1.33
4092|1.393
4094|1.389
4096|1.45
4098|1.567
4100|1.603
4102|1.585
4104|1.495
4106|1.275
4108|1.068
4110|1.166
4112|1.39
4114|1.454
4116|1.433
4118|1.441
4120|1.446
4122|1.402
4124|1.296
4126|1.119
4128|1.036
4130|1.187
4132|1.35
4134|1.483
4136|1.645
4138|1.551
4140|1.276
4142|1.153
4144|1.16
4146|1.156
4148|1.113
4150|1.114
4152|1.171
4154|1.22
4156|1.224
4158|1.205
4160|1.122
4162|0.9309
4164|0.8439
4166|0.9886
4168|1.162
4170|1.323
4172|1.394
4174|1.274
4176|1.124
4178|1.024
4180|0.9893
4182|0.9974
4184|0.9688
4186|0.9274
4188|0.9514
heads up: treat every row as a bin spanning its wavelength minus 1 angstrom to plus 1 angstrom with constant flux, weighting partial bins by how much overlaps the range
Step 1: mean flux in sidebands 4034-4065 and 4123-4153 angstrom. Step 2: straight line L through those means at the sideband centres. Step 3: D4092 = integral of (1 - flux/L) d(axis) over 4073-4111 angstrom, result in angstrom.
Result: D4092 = -4.6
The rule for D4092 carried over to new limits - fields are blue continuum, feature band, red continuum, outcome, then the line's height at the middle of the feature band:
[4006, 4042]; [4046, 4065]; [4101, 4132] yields 2.22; 1.15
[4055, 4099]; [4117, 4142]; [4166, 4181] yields -4.28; 1.15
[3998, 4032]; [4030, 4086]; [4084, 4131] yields 6.49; 1.18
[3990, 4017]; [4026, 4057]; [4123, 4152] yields 0.37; 1.09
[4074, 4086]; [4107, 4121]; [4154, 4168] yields -3.08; 1.1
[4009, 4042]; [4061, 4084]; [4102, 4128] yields 3.92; 1.2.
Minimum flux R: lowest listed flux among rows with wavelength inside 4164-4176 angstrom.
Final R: 0.8439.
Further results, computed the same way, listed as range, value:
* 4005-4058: 0.9451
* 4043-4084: 0.8307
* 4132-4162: 0.9309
